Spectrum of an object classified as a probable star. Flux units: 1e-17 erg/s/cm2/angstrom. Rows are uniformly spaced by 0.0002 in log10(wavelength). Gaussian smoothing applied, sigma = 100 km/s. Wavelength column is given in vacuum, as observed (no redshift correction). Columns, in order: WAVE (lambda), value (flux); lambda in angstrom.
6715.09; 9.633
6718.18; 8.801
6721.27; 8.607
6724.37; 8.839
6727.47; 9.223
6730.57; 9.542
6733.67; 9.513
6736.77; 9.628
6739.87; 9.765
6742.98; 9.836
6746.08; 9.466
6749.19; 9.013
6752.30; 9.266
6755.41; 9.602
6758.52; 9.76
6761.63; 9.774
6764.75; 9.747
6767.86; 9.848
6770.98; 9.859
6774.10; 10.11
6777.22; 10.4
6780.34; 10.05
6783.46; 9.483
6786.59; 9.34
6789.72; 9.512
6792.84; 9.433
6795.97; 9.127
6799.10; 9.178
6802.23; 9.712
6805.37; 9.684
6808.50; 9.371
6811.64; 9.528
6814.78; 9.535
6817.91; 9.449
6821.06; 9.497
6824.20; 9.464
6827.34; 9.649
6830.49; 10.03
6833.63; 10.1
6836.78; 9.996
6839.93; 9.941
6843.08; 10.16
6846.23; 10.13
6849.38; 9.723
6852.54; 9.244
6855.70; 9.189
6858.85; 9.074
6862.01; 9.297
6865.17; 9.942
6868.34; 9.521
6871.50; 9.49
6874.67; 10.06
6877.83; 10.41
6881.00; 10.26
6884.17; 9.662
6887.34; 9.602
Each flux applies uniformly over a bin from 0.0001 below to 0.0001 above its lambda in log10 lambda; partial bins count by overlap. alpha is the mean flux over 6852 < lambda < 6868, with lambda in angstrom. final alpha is 9.37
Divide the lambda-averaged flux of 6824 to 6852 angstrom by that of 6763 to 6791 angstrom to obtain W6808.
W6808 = 1.01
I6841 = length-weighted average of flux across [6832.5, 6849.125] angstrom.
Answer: 10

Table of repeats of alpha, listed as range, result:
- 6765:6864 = 9.65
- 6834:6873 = 9.66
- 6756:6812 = 9.66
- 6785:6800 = 9.32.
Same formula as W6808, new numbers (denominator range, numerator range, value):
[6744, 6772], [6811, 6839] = 1.01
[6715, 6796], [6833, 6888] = 1.02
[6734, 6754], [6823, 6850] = 1.05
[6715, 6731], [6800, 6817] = 1.06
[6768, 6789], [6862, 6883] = 1.00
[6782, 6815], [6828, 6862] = 1.03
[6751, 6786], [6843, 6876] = 0.98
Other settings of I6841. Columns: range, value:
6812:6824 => 9.49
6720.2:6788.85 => 9.58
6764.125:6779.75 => 10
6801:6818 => 9.55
